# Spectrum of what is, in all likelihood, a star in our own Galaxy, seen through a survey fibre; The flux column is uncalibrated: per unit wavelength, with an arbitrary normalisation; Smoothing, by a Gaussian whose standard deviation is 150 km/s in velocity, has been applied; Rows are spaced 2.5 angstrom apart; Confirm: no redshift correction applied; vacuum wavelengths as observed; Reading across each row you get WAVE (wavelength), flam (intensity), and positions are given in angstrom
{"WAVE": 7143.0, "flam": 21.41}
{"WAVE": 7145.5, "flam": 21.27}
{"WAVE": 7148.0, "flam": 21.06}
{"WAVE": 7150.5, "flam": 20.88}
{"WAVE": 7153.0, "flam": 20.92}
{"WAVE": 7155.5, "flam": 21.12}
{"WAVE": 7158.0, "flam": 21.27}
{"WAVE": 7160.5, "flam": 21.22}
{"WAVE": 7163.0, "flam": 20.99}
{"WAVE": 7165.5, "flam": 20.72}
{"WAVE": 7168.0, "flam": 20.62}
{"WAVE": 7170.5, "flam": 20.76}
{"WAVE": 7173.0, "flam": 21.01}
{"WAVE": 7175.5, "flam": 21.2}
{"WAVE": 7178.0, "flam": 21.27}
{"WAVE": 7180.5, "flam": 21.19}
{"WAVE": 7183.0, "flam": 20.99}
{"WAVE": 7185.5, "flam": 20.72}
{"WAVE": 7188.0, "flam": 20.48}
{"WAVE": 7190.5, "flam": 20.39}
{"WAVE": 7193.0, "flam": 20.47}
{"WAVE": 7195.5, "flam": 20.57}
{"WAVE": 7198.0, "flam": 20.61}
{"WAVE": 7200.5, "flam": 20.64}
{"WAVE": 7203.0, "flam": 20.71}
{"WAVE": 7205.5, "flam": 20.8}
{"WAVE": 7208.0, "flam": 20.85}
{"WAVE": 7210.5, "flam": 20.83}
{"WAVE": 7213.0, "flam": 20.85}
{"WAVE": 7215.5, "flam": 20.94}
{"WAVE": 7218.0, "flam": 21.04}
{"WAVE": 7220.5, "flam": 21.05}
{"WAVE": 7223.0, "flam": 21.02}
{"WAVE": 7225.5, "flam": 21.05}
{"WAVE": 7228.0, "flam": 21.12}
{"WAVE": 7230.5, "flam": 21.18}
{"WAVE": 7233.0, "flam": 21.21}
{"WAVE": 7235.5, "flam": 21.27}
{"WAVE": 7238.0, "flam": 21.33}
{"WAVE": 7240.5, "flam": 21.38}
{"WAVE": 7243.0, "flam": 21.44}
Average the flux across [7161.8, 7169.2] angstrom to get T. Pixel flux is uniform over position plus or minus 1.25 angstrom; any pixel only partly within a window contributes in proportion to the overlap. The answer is 20.8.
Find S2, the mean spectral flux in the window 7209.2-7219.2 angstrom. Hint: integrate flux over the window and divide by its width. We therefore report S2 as 20.9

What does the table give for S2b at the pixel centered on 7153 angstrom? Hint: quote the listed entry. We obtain 20.92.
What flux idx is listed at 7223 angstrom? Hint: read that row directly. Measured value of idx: 21.02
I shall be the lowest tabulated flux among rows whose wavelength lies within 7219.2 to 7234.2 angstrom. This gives 21.02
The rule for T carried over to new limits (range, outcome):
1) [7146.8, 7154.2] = 21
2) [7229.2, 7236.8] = 21.2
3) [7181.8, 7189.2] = 20.7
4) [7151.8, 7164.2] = 21.1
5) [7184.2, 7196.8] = 20.5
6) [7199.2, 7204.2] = 20.7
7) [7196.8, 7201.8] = 20.6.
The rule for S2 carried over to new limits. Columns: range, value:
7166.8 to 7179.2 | 21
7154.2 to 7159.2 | 21.2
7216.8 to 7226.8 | 21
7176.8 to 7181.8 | 21.2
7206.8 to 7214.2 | 20.8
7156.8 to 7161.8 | 21.2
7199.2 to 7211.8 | 20.8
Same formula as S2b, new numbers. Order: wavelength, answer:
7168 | 20.62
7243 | 21.44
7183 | 20.99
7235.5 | 21.27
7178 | 21.27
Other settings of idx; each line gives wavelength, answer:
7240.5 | 21.38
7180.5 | 21.19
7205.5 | 20.8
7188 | 20.48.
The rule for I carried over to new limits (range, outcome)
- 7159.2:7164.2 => 20.99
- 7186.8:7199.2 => 20.39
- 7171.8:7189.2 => 20.48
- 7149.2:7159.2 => 20.88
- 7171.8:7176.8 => 21.01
